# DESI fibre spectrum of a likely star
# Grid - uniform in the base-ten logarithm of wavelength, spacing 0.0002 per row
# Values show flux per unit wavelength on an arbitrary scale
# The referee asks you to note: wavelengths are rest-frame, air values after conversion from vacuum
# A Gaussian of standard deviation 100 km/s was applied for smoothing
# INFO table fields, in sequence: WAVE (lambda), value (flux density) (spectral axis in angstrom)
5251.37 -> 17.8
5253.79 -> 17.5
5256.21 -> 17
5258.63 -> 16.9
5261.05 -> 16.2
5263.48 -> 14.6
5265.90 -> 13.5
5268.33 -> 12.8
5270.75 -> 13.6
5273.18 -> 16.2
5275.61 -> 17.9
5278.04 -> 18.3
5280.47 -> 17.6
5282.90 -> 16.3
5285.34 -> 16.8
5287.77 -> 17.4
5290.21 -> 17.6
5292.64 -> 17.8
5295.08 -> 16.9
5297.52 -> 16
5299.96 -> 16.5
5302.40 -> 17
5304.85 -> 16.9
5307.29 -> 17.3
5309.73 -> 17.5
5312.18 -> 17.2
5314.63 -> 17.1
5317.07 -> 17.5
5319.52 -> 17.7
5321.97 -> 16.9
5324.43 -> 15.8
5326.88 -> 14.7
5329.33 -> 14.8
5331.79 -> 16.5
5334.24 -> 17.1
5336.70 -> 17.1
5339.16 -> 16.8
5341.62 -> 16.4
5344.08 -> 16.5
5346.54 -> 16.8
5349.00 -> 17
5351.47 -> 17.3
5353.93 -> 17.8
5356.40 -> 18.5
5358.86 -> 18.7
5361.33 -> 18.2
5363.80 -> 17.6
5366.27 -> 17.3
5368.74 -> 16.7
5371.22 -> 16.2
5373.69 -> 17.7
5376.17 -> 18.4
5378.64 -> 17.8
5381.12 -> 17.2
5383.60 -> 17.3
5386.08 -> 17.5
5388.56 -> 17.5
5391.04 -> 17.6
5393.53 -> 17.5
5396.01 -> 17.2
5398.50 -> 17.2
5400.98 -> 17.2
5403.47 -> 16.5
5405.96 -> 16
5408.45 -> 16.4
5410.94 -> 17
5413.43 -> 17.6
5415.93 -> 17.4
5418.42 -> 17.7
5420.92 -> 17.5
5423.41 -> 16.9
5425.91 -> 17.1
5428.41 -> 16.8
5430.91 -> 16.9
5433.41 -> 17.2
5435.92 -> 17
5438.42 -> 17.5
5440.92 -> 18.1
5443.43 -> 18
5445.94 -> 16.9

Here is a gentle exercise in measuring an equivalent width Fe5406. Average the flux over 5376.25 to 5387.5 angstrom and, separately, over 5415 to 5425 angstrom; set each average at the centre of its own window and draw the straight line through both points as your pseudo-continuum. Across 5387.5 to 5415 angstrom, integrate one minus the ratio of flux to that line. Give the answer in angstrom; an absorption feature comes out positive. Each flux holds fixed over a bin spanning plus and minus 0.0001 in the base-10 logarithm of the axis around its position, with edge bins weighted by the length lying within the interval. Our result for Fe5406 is 0.6 angstrom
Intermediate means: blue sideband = 17.6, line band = 17.1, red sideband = 17.4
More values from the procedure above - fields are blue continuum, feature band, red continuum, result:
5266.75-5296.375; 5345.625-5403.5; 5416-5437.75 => -1.8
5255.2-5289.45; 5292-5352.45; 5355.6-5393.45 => 0.3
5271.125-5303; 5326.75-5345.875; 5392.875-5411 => 0.7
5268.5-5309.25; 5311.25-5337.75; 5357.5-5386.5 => 0.8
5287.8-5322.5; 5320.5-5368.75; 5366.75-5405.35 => 0.8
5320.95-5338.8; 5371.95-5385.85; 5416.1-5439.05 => -0.8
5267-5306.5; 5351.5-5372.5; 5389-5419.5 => -0.8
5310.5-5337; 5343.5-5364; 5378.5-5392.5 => -0.8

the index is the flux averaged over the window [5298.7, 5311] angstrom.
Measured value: 17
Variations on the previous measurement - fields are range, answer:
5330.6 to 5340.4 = 16.9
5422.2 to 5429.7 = 16.9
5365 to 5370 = 17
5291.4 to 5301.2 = 16.8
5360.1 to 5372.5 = 17.2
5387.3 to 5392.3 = 17.5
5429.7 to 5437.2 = 17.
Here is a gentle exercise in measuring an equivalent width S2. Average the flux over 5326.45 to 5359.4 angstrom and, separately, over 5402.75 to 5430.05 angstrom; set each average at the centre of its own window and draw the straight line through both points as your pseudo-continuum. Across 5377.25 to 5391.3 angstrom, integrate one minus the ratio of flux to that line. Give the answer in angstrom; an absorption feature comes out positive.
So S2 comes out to -0.4 angstrom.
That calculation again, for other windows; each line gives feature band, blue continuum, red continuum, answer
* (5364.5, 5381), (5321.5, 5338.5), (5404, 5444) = -0.8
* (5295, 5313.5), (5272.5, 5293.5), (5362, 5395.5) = 0.5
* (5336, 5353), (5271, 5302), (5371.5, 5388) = 0.5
